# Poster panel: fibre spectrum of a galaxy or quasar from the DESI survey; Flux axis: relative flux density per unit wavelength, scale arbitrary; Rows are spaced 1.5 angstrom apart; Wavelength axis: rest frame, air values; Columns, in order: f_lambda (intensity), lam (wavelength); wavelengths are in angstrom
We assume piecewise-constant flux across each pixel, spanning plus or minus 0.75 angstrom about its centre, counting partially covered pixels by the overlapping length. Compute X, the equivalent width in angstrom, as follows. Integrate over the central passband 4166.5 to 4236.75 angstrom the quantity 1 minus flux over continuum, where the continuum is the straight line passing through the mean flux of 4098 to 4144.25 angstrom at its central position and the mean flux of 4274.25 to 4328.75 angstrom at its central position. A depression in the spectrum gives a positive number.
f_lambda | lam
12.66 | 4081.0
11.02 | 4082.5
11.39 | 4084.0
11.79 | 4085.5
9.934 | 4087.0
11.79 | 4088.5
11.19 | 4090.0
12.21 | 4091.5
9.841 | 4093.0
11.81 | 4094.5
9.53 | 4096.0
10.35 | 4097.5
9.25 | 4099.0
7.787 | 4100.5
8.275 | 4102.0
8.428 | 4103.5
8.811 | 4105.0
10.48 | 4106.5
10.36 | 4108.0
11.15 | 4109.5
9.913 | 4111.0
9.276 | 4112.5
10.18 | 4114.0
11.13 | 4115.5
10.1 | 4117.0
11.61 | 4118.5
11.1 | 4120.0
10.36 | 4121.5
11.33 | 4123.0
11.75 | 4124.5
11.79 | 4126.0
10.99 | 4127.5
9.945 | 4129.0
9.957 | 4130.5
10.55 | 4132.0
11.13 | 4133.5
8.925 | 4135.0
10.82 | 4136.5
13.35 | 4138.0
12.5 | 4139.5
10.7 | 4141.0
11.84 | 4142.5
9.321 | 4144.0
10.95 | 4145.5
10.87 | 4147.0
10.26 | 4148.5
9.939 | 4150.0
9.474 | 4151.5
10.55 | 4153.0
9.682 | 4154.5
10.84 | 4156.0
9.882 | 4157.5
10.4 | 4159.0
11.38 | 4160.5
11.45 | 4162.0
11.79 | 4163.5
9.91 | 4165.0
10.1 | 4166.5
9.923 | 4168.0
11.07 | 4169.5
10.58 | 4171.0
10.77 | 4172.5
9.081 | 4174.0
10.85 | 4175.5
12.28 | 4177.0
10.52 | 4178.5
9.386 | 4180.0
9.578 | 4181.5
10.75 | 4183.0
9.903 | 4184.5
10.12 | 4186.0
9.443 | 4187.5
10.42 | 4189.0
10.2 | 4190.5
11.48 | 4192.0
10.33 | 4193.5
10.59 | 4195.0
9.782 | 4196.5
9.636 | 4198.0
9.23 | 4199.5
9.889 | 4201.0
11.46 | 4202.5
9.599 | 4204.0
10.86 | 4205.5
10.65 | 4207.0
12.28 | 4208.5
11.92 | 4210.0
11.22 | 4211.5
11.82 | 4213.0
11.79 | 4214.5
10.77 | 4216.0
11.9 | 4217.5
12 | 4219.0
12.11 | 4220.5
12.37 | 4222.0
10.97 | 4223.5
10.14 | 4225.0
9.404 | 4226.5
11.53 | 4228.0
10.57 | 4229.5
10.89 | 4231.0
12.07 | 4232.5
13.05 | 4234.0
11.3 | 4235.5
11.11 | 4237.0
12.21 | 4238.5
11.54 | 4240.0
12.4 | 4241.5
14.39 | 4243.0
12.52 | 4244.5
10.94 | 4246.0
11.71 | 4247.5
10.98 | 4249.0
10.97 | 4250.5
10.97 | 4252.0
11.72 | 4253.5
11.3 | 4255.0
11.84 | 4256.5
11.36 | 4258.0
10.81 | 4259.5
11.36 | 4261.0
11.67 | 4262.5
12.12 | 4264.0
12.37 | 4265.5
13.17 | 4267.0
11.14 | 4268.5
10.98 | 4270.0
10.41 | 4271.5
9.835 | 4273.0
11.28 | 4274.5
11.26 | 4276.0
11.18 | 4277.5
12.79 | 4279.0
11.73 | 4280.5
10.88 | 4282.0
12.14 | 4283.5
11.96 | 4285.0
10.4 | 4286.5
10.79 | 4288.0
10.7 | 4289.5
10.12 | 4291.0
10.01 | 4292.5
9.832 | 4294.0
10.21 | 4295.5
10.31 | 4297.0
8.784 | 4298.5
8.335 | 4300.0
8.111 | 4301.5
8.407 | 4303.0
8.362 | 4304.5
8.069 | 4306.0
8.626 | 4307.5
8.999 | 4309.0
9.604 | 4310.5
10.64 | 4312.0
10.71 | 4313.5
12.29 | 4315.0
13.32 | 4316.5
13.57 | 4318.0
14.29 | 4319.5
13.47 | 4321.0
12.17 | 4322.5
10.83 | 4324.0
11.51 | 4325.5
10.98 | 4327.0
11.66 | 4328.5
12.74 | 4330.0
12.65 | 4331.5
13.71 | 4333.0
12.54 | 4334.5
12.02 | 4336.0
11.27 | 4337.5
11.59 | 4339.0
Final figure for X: -1.4 angstrom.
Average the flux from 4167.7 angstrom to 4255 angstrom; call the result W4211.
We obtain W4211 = 11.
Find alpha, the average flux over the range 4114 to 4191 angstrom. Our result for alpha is 10.6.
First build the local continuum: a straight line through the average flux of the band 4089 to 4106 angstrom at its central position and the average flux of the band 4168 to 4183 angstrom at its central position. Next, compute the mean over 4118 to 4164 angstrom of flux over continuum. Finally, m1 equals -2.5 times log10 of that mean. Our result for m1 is -0.07 mag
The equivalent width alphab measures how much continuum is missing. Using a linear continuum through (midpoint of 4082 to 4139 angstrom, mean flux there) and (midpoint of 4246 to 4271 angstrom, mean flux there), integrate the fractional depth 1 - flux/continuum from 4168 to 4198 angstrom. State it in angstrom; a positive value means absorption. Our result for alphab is 1.8 angstrom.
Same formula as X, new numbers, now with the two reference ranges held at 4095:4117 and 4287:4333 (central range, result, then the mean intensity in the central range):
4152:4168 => -0.96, 10.5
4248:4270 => -2.27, 11.5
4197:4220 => -1.80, 11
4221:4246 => -3.16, 11.6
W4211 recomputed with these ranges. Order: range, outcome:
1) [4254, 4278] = 11.4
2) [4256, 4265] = 11.5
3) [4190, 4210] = 10.5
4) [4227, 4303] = 11.2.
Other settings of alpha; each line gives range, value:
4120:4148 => 10.9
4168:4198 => 10.3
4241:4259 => 11.7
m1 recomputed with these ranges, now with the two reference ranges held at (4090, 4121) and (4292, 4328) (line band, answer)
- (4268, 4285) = -0.085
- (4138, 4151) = -0.076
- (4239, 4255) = -0.140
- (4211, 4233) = -0.098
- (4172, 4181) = -0.022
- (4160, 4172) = -0.056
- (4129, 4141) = -0.080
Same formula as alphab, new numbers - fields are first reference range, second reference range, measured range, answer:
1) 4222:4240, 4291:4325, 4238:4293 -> -2.9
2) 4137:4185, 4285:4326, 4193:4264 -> -4.9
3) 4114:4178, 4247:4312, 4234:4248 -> -1.8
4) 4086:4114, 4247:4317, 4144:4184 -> -0.6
